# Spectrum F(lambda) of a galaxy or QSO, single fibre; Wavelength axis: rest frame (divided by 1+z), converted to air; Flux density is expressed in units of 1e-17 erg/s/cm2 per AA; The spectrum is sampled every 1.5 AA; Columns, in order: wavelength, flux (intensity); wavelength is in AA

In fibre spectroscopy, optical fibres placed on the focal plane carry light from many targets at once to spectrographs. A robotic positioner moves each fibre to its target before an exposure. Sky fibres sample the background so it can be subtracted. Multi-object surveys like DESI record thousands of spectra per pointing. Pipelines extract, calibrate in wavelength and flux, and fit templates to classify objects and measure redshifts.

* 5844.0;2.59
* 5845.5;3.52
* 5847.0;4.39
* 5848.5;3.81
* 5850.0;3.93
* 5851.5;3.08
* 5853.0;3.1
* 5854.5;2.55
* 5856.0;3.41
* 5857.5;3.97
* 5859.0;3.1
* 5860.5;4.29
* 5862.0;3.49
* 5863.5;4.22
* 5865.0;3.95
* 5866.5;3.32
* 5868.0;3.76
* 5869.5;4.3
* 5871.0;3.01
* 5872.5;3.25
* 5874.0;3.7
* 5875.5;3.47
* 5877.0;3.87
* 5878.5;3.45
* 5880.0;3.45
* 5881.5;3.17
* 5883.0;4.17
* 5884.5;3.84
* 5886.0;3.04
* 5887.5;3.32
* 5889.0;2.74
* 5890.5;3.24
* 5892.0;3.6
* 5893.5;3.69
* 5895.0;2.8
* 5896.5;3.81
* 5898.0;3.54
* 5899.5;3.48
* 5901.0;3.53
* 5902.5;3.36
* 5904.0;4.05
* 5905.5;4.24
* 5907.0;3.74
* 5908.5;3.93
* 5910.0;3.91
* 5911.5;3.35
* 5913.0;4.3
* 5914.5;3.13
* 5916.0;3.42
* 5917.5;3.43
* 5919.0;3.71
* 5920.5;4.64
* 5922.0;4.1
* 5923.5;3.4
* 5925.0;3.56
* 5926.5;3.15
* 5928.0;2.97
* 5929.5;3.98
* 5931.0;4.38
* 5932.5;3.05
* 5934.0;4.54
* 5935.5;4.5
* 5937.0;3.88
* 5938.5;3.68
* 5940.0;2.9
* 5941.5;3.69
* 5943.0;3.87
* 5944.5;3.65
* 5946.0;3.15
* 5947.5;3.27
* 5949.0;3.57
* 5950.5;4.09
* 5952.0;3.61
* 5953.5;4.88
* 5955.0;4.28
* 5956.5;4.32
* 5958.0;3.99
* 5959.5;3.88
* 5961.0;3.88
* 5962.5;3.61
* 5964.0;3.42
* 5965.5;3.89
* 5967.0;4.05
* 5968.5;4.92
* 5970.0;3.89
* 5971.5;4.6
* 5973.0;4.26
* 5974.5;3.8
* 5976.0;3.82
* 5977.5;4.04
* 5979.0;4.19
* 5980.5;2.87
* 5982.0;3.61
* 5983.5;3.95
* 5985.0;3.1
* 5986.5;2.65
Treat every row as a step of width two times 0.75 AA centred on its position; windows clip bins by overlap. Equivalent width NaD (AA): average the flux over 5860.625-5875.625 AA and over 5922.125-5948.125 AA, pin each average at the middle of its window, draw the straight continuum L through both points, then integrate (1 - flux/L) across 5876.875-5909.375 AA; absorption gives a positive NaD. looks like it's 1.1 AA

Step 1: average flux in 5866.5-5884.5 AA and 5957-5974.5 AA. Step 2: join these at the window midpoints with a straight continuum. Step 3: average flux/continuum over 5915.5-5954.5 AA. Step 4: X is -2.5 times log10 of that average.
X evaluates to 0.04 mag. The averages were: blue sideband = 3.6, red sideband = 4.03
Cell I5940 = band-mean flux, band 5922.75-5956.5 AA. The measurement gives 3.74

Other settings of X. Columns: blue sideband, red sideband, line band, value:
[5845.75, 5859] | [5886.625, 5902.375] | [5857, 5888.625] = -0.05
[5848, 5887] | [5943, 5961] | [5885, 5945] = 0.03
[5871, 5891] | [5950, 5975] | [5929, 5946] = 0.02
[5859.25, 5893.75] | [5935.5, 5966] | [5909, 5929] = 0.02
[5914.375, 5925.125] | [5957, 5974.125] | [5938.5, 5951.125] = 0.11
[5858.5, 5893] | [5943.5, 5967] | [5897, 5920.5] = -0.01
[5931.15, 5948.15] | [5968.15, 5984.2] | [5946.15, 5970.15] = -0.03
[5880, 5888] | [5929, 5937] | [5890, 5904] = 0.05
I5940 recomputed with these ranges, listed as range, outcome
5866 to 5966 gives 3.67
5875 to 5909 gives 3.54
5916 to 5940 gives 3.76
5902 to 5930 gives 3.7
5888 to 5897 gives 3.3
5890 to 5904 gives 3.49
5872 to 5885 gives 3.6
